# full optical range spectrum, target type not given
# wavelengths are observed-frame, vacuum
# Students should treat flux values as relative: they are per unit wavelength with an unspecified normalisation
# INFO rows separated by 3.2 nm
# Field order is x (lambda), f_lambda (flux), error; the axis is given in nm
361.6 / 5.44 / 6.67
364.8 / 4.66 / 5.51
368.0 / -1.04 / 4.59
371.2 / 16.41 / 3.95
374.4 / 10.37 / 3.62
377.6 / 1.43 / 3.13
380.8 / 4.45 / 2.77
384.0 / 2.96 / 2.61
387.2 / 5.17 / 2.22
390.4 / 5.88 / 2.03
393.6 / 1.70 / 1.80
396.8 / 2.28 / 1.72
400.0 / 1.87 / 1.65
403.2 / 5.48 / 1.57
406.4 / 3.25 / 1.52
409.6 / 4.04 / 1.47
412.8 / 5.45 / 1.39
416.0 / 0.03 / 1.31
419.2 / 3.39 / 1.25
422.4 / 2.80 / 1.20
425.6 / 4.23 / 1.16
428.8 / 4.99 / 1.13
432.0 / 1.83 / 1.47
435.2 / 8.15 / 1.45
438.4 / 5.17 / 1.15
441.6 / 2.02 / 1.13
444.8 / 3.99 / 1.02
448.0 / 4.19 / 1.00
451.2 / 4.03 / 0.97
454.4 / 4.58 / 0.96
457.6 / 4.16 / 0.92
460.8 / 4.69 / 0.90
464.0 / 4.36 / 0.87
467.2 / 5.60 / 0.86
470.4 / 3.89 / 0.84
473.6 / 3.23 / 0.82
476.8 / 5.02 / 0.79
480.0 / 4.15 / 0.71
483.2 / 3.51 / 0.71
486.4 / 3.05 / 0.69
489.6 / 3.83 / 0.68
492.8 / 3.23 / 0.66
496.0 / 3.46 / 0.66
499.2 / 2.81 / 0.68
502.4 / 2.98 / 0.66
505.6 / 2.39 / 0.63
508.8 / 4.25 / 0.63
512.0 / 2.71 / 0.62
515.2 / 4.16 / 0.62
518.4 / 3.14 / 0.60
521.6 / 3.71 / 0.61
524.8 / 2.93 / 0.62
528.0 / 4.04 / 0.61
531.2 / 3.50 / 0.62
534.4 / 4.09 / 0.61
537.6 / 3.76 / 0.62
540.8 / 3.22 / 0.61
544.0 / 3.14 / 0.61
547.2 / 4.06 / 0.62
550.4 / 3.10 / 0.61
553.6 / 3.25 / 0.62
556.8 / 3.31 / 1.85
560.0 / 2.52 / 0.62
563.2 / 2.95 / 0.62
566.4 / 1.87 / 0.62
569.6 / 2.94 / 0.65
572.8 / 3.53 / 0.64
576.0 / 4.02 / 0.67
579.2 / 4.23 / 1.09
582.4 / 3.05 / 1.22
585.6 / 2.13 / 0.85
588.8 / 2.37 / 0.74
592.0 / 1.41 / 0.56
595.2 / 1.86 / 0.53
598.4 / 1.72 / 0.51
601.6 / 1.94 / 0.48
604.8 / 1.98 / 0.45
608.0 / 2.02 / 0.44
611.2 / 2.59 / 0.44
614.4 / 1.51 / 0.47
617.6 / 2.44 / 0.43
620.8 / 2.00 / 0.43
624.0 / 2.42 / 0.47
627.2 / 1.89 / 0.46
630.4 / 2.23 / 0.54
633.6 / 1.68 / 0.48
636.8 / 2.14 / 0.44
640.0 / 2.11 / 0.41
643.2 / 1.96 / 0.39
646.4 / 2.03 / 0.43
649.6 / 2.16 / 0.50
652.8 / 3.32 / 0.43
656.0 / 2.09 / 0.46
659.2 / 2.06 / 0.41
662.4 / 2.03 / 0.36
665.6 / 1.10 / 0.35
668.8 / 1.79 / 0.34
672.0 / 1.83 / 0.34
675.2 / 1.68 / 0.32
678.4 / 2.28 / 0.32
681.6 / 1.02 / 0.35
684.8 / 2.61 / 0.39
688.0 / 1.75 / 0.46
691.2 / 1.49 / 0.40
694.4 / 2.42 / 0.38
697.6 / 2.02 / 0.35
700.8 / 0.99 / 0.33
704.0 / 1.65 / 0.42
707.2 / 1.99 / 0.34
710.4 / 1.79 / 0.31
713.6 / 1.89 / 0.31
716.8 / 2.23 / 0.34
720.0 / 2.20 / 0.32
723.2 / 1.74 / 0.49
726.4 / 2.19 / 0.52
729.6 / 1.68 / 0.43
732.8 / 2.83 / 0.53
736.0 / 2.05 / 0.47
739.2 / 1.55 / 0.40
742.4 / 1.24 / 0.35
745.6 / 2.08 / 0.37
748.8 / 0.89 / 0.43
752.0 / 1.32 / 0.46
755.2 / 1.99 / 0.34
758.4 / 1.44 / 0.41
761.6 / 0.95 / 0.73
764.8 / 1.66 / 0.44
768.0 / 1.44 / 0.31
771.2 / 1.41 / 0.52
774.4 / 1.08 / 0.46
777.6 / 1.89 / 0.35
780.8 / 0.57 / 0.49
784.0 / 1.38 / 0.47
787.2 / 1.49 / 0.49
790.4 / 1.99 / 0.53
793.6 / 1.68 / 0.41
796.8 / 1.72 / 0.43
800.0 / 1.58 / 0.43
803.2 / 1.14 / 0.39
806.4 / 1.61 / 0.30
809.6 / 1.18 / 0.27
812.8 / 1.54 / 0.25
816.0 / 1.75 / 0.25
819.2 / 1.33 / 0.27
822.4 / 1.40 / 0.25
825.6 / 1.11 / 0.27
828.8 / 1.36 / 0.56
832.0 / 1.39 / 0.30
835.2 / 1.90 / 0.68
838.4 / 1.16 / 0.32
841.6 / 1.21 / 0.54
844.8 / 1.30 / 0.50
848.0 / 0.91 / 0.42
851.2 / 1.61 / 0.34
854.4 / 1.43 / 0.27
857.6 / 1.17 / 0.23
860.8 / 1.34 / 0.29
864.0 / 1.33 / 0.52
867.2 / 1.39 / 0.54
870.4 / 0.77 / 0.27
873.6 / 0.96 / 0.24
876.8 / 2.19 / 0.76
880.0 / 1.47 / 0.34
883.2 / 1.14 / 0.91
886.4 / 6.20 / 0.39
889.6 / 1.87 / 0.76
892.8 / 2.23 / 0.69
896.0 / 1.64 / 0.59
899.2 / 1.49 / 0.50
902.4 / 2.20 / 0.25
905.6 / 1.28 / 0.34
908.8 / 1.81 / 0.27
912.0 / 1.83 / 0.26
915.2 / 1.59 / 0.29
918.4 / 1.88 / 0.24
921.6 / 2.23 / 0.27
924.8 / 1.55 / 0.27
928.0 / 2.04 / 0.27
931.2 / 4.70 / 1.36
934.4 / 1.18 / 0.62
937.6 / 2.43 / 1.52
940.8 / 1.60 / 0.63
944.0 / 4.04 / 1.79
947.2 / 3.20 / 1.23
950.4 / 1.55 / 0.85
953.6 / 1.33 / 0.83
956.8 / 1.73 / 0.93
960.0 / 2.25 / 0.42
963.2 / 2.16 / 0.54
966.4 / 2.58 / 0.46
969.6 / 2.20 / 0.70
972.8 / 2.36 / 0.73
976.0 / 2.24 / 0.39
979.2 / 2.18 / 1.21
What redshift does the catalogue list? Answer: 1.379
